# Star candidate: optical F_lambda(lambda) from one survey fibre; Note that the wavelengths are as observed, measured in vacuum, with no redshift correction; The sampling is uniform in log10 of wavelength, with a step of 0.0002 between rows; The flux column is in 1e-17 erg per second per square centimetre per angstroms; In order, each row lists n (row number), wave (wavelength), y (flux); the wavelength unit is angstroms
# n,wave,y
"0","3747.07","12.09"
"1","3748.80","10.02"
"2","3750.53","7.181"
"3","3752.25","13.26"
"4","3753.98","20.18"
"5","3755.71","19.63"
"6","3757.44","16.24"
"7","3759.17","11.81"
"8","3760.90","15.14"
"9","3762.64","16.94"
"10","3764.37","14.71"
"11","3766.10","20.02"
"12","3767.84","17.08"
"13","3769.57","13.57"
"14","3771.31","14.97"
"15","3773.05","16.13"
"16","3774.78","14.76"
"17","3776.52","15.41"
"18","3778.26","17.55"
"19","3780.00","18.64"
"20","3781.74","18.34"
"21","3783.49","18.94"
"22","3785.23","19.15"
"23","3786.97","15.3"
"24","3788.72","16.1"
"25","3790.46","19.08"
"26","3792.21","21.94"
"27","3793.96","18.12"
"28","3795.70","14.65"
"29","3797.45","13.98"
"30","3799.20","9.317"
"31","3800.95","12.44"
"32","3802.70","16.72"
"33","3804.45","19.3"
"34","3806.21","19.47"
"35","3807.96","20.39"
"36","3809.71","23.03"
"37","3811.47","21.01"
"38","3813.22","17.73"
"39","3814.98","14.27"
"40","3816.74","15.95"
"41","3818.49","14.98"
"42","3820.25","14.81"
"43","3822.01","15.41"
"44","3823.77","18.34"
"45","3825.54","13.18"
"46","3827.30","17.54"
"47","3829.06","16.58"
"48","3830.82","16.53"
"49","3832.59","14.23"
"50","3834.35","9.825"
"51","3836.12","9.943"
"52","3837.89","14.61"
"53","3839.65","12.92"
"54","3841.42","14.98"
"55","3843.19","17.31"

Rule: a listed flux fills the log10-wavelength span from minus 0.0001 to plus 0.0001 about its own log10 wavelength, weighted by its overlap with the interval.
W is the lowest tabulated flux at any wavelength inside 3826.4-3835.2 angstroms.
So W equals 9.825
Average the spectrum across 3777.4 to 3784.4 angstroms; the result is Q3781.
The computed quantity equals 18.4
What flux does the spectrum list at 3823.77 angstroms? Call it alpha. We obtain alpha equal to 18.34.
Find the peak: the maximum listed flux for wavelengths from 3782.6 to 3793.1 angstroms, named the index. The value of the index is 21.94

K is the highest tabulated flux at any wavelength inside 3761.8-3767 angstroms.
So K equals 20.02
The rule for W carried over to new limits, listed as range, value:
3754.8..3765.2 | 11.81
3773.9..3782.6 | 14.76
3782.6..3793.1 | 15.3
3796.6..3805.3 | 9.317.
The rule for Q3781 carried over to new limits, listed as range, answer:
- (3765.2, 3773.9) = 16.3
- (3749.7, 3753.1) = 10.3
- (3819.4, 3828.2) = 15.9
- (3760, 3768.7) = 16.7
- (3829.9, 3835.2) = 13.6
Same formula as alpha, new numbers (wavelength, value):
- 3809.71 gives 23.03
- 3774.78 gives 14.76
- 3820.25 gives 14.81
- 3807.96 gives 20.39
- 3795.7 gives 14.65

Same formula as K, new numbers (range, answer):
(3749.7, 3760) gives 20.18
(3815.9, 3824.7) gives 18.34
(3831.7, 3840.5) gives 14.61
